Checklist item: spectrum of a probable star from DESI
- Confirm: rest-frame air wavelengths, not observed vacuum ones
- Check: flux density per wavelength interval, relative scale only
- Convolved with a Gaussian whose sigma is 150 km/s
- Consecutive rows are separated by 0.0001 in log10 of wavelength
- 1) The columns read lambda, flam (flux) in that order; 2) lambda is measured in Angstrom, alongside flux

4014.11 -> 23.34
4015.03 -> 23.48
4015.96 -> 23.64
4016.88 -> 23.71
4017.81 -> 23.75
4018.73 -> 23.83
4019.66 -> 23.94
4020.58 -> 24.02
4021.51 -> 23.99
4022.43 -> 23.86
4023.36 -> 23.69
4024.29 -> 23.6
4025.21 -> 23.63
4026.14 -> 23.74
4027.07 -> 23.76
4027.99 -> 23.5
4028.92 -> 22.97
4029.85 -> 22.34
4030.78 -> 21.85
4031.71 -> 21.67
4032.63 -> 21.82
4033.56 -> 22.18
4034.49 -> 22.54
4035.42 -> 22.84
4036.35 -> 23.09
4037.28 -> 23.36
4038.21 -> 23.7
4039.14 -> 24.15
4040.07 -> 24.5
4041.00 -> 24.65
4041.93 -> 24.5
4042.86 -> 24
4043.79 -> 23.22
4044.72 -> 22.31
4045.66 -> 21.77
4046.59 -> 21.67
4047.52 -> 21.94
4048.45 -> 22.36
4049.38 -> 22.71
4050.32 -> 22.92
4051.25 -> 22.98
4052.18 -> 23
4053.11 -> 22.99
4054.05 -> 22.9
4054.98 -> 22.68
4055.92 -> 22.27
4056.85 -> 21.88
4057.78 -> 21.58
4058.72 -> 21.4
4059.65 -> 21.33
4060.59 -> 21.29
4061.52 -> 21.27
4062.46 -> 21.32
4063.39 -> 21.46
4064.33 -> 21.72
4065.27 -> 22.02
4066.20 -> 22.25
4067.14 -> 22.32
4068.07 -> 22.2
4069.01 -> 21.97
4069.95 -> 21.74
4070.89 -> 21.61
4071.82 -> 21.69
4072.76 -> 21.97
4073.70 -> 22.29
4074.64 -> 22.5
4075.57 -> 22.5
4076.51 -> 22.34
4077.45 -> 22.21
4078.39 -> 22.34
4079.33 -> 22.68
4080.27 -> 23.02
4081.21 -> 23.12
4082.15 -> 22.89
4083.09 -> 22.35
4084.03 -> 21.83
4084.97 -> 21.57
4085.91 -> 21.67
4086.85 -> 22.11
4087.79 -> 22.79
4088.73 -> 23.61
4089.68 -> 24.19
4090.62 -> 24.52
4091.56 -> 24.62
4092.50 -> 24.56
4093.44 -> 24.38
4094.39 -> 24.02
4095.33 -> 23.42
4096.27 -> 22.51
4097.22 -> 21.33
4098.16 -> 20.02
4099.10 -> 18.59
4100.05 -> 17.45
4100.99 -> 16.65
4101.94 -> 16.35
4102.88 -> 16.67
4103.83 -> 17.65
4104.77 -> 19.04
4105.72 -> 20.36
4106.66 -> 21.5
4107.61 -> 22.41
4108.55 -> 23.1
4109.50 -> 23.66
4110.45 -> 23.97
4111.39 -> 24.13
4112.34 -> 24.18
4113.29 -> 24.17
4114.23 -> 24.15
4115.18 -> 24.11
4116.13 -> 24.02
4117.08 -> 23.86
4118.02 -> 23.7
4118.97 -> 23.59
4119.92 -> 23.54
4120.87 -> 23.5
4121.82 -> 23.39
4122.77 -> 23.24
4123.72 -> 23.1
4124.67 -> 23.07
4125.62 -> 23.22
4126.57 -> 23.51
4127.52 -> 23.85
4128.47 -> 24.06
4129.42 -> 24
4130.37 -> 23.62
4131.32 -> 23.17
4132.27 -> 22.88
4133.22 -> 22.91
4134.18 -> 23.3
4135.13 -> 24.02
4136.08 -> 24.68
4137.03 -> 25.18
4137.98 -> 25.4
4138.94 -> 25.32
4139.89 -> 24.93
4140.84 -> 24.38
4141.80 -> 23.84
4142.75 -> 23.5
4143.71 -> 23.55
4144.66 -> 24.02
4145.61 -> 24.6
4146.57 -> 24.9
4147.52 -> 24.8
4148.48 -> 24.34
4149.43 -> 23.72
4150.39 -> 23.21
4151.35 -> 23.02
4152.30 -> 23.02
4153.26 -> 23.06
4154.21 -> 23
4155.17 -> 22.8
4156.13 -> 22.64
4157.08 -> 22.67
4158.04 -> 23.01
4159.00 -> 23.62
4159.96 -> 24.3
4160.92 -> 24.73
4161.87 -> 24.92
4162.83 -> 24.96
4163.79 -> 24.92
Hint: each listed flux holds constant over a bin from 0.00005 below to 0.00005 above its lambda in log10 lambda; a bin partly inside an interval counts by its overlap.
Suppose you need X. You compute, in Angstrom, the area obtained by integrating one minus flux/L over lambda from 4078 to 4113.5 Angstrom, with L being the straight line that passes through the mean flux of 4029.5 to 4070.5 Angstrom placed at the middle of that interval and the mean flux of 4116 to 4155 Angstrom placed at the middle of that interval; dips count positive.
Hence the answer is 1.93 Angstrom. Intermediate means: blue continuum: 22.5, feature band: 21.9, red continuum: 23.8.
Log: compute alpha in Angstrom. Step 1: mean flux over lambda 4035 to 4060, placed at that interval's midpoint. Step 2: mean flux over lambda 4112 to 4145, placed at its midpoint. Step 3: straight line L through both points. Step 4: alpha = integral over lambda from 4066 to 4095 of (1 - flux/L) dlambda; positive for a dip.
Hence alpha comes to 0.68 Angstrom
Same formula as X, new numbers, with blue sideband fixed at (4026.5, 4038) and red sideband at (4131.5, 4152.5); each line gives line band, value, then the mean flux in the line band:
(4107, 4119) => -0.02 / 23.8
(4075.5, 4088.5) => 0.51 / 22.4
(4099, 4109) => 1.91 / 19.1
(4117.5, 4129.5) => 0.17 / 23.5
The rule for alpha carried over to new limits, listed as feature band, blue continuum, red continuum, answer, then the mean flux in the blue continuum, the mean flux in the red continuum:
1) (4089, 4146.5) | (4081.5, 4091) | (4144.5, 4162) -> 0.64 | 22.7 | 23.7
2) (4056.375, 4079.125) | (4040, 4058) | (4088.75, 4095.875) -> 1.48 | 22.8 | 24.2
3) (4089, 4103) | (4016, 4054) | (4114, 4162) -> 1.25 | 23.2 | 23.8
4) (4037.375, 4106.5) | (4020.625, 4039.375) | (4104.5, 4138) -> 3.57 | 23.1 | 23.4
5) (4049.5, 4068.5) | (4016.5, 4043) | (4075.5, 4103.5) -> 0.46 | 23.4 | 21.8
